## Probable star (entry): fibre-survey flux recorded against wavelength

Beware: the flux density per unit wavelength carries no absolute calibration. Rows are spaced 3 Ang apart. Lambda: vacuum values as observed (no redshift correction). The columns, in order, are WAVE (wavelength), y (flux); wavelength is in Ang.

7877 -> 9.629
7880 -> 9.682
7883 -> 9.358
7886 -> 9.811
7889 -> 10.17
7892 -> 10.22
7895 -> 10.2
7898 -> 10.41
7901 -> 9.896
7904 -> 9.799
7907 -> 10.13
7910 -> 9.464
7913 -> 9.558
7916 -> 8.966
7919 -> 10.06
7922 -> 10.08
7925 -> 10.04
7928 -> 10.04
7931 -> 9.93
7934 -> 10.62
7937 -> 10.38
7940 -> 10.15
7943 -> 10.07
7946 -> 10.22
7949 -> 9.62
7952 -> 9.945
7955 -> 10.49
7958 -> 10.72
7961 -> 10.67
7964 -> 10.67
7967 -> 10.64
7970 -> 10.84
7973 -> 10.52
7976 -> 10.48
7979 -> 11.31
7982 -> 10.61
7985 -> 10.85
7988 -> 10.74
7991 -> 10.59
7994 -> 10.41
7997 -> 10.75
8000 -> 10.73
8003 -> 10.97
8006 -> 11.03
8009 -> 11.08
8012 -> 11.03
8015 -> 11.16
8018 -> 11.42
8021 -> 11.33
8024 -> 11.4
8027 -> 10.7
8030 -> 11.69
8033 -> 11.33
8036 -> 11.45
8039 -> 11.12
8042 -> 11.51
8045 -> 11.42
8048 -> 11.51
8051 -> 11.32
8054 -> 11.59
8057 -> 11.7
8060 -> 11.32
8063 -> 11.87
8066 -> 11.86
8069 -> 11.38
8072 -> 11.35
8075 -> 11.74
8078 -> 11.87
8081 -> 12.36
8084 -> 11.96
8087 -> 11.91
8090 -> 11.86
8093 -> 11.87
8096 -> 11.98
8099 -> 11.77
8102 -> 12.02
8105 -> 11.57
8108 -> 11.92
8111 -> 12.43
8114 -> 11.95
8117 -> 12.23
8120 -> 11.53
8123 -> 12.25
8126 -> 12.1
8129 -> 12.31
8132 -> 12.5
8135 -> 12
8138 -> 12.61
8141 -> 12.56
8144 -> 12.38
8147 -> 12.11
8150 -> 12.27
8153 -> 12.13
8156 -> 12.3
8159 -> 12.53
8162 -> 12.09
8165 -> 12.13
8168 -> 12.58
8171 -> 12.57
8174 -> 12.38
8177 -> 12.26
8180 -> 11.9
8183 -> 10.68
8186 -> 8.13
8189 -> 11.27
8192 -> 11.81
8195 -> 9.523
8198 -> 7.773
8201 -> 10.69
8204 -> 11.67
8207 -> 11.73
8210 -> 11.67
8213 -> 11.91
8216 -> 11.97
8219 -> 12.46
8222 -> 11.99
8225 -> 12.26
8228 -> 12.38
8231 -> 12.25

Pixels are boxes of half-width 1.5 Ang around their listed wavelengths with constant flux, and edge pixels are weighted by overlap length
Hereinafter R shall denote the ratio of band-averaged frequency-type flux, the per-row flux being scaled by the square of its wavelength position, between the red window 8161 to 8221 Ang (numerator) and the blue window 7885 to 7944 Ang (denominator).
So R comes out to 1.22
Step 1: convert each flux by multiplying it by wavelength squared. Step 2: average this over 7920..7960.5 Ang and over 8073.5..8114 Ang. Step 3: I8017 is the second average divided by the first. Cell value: 1.22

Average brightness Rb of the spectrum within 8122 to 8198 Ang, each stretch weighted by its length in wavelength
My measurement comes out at 11.8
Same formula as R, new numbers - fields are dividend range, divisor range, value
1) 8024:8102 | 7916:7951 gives 1.19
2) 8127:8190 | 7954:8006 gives 1.17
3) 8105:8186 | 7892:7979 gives 1.25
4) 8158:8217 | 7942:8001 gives 1.13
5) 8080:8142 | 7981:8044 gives 1.12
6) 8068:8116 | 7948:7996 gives 1.16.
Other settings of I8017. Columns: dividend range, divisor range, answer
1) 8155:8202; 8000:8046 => 1.04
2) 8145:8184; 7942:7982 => 1.22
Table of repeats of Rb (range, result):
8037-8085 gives 11.6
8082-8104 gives 11.9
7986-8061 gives 11.2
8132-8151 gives 12.3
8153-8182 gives 12.3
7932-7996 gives 10.5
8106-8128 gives 12.1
